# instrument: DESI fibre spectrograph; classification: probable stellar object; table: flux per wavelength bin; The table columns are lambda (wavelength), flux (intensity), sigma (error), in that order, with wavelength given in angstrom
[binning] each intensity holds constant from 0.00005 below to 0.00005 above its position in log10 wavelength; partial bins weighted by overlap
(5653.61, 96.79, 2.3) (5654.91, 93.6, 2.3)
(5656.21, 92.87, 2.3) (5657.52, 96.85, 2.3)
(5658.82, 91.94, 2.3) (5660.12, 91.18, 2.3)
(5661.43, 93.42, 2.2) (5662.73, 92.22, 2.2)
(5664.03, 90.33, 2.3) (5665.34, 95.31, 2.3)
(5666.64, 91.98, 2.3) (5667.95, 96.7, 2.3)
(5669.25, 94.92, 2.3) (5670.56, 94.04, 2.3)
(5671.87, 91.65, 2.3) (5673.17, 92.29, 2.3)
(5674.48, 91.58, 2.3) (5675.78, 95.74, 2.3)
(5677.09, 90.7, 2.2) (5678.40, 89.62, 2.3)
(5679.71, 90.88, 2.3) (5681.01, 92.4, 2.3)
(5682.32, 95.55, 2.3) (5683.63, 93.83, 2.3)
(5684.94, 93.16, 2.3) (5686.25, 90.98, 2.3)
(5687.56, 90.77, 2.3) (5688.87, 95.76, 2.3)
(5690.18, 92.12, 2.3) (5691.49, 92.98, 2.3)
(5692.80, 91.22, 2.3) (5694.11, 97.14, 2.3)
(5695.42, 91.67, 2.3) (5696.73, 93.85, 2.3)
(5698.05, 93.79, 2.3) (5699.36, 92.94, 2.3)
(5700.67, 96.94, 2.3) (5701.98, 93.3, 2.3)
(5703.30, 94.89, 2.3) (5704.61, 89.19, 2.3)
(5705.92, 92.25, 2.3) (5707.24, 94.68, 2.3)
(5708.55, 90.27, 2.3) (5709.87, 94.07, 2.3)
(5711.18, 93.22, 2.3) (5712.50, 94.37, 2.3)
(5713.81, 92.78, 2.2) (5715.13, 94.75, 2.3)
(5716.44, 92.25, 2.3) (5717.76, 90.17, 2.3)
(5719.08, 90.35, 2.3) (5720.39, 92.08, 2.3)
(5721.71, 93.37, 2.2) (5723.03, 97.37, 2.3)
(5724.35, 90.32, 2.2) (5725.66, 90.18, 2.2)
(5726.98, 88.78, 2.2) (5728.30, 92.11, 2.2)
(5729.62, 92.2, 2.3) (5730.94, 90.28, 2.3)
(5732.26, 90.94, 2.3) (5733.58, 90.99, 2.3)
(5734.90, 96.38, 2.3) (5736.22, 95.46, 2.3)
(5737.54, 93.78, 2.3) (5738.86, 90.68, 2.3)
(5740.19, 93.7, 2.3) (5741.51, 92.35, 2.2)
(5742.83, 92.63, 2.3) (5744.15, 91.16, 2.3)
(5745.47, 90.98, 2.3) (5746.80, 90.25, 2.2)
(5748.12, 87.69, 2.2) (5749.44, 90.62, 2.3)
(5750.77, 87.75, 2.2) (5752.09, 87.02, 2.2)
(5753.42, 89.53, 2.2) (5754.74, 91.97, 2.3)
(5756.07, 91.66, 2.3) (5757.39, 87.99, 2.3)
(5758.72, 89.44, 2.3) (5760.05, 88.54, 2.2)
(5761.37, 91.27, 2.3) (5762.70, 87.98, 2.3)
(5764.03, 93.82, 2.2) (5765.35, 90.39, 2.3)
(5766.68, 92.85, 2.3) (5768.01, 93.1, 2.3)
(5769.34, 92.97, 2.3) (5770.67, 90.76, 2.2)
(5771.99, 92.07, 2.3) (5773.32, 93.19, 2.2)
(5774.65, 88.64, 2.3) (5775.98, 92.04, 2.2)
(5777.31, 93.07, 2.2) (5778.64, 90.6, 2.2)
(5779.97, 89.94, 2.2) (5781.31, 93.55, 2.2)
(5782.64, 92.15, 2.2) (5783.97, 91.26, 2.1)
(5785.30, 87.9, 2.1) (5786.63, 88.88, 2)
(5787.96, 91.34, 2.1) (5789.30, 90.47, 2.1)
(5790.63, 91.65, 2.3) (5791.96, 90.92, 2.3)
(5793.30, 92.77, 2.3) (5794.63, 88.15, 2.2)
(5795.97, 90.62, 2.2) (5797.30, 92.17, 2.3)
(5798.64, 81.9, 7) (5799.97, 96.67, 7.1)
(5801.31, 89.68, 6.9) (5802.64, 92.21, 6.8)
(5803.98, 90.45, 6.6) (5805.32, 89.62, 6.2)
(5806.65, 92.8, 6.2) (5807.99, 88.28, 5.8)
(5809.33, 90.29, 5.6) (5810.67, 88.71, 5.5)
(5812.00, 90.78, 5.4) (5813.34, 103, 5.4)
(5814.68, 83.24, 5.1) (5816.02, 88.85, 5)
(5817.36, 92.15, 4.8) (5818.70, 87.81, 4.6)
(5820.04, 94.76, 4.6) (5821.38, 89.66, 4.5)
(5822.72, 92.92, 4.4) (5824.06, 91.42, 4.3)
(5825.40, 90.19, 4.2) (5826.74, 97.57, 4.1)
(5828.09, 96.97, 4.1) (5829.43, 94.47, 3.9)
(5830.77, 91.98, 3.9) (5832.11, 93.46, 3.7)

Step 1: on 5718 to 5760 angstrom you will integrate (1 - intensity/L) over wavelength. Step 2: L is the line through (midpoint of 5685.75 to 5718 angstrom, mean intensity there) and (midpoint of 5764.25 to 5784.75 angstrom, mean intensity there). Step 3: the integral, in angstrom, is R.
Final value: 0.5 angstrom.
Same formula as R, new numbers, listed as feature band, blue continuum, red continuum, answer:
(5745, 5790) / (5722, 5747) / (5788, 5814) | 0.5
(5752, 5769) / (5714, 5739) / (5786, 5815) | 0.2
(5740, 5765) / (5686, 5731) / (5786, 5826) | 0.4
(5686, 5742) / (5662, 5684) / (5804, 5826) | -0.2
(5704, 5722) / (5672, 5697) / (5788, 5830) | 0.0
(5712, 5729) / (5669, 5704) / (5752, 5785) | 0.0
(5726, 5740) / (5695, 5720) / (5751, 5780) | 0.0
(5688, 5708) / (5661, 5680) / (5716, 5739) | -0.2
